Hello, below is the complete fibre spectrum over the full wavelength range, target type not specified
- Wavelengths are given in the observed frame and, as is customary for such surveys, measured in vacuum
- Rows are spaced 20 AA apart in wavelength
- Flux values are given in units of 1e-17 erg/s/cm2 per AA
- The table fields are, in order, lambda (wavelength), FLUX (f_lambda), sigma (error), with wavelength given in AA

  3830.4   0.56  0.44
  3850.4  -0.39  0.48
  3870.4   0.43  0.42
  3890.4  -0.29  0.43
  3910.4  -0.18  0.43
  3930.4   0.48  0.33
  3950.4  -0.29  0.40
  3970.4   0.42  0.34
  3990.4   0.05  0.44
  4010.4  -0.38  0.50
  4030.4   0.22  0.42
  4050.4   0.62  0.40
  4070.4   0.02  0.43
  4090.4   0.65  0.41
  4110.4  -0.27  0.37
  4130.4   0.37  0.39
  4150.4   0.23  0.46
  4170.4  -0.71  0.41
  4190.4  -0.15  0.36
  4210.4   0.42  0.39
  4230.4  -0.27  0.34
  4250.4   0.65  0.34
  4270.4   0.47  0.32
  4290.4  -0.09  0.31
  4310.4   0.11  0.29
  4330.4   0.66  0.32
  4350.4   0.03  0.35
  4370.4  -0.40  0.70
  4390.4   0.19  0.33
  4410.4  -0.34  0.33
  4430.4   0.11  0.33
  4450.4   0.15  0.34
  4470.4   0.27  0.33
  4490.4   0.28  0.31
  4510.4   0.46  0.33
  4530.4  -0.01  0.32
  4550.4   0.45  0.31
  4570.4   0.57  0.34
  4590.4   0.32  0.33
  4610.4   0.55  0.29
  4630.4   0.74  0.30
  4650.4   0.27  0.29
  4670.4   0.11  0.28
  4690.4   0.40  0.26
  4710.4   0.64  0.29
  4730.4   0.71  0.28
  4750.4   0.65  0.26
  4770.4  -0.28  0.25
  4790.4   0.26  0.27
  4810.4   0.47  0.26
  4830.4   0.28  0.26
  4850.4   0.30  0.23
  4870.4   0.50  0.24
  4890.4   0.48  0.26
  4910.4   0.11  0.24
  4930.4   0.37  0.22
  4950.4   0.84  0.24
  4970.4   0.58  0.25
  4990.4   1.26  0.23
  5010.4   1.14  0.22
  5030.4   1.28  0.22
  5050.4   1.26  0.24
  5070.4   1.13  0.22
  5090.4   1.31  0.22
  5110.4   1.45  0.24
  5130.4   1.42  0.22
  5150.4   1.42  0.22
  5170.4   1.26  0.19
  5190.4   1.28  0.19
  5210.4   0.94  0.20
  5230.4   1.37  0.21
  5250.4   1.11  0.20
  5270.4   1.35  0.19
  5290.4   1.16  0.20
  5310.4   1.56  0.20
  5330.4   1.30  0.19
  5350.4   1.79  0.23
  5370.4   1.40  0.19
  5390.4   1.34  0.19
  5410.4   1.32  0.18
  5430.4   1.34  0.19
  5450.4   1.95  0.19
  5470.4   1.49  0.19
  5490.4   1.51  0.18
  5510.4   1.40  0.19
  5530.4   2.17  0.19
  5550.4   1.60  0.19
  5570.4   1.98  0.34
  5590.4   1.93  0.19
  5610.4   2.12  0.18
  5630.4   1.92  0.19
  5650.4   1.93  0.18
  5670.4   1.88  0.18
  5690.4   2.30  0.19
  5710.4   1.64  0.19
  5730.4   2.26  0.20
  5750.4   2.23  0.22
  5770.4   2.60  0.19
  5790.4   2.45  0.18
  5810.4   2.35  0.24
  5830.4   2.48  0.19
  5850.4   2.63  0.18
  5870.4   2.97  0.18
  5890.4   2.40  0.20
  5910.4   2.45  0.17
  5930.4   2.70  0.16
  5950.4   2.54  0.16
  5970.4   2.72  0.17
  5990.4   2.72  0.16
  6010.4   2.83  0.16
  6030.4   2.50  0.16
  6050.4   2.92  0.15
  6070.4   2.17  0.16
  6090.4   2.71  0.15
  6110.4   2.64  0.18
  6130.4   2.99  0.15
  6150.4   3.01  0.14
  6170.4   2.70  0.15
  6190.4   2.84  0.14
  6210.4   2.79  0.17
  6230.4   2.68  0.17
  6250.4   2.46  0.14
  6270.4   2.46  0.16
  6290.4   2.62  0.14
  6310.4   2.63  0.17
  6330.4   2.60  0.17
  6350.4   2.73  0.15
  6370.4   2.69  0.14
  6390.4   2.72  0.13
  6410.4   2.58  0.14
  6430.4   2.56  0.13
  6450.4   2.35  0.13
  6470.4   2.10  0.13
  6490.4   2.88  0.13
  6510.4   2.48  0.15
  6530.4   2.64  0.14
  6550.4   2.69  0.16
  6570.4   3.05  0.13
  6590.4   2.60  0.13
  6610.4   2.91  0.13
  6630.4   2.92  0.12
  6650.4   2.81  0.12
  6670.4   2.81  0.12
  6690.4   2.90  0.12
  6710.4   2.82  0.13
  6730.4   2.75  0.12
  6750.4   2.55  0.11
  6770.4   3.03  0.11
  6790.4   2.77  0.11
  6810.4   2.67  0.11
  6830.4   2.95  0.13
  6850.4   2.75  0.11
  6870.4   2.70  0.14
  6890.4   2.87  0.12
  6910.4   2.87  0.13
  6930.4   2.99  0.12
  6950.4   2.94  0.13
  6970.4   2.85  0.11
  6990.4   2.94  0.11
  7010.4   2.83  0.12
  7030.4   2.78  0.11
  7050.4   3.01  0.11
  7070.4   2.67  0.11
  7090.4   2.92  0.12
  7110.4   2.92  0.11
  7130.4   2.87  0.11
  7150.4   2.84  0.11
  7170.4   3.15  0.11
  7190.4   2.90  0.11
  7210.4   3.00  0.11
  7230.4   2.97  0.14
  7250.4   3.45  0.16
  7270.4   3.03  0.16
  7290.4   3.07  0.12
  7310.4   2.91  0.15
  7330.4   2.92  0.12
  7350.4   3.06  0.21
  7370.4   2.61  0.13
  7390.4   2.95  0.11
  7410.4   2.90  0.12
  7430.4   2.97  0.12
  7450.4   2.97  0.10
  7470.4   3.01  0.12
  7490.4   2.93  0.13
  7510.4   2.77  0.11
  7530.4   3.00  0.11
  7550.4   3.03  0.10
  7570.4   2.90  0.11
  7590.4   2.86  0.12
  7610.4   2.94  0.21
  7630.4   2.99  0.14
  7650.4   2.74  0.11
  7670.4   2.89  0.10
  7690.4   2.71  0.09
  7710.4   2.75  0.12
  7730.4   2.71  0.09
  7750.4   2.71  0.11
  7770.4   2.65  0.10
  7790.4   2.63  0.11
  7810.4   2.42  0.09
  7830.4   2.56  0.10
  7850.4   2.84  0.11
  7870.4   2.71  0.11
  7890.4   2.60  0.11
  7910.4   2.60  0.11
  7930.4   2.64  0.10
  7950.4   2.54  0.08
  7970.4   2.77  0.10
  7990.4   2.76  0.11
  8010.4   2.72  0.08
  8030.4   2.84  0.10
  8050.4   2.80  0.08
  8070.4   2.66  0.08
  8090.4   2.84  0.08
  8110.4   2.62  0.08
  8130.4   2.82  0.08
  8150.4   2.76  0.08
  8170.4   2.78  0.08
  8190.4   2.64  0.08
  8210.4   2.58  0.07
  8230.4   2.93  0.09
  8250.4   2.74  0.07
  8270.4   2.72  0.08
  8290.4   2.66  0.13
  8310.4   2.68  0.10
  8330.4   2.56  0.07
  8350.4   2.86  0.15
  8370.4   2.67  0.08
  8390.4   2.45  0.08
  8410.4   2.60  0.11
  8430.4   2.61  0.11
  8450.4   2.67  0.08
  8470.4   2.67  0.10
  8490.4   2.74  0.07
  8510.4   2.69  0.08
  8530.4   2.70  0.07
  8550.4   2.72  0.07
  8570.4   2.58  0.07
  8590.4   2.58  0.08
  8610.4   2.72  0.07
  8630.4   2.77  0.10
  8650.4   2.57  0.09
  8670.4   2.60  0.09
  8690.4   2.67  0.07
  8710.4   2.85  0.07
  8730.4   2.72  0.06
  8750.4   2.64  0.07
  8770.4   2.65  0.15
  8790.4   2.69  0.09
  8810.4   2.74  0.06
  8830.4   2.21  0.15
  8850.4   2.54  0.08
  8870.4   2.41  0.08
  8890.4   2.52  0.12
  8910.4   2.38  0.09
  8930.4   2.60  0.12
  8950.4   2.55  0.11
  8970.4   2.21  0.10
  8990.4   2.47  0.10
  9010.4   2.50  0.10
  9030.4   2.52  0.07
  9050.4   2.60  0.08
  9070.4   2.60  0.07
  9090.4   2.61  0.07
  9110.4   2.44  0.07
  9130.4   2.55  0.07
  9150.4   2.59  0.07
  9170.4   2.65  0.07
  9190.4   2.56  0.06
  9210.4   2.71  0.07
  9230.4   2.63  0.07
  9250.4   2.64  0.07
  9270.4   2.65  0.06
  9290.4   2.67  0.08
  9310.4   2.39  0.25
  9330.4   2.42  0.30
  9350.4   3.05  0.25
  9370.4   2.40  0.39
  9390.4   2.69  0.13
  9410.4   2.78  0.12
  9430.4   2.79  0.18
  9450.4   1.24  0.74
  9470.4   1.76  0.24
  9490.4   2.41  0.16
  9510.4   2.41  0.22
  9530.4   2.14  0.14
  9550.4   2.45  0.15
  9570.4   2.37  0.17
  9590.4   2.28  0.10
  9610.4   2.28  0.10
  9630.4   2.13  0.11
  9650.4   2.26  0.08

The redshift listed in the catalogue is 0.249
